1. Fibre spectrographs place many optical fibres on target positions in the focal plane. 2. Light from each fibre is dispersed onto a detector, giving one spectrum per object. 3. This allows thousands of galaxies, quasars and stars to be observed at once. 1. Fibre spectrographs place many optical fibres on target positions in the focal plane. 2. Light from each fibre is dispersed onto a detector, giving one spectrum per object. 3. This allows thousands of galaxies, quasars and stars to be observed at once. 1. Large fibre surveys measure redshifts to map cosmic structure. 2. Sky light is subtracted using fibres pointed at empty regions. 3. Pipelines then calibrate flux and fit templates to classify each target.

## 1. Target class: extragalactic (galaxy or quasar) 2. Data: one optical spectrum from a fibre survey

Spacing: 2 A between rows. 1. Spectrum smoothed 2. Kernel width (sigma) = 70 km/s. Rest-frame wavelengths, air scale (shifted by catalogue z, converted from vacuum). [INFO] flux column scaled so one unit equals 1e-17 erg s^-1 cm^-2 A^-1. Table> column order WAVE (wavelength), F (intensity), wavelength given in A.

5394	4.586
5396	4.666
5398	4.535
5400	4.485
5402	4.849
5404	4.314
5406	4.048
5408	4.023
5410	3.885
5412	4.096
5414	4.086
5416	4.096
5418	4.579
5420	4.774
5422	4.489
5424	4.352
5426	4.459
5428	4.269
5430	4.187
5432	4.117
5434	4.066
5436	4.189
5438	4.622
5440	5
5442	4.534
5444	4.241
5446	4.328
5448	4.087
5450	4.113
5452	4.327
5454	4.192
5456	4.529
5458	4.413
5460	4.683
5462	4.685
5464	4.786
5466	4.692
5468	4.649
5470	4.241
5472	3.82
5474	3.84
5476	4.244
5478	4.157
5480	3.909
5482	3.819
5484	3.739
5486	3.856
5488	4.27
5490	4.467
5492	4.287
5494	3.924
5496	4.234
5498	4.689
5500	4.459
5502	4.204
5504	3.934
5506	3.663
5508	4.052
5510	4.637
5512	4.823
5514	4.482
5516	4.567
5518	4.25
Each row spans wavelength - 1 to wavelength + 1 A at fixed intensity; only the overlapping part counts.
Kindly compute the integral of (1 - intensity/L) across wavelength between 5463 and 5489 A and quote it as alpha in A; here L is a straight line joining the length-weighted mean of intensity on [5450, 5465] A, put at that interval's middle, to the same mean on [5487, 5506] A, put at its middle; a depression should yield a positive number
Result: 1.3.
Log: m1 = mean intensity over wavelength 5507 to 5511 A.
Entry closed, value 4.34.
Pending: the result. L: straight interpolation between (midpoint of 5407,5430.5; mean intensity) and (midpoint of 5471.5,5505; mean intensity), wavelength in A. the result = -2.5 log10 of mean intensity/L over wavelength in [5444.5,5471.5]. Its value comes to -0.061 mag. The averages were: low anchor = 4.28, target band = 4.43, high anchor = 4.11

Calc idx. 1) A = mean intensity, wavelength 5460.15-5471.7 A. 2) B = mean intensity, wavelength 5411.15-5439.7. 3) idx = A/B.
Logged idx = 1.05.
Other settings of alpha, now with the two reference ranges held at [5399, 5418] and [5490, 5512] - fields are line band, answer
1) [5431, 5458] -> -0.64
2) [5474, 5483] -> 0.49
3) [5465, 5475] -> -0.02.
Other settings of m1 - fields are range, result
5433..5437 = 4.13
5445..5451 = 4.18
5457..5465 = 4.64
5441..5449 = 4.3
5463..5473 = 4.44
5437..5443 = 4.72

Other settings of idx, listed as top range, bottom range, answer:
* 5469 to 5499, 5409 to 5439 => 0.96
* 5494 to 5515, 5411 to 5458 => 0.99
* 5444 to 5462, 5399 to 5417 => 1.03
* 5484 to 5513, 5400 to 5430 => 0.98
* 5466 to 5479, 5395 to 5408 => 0.94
